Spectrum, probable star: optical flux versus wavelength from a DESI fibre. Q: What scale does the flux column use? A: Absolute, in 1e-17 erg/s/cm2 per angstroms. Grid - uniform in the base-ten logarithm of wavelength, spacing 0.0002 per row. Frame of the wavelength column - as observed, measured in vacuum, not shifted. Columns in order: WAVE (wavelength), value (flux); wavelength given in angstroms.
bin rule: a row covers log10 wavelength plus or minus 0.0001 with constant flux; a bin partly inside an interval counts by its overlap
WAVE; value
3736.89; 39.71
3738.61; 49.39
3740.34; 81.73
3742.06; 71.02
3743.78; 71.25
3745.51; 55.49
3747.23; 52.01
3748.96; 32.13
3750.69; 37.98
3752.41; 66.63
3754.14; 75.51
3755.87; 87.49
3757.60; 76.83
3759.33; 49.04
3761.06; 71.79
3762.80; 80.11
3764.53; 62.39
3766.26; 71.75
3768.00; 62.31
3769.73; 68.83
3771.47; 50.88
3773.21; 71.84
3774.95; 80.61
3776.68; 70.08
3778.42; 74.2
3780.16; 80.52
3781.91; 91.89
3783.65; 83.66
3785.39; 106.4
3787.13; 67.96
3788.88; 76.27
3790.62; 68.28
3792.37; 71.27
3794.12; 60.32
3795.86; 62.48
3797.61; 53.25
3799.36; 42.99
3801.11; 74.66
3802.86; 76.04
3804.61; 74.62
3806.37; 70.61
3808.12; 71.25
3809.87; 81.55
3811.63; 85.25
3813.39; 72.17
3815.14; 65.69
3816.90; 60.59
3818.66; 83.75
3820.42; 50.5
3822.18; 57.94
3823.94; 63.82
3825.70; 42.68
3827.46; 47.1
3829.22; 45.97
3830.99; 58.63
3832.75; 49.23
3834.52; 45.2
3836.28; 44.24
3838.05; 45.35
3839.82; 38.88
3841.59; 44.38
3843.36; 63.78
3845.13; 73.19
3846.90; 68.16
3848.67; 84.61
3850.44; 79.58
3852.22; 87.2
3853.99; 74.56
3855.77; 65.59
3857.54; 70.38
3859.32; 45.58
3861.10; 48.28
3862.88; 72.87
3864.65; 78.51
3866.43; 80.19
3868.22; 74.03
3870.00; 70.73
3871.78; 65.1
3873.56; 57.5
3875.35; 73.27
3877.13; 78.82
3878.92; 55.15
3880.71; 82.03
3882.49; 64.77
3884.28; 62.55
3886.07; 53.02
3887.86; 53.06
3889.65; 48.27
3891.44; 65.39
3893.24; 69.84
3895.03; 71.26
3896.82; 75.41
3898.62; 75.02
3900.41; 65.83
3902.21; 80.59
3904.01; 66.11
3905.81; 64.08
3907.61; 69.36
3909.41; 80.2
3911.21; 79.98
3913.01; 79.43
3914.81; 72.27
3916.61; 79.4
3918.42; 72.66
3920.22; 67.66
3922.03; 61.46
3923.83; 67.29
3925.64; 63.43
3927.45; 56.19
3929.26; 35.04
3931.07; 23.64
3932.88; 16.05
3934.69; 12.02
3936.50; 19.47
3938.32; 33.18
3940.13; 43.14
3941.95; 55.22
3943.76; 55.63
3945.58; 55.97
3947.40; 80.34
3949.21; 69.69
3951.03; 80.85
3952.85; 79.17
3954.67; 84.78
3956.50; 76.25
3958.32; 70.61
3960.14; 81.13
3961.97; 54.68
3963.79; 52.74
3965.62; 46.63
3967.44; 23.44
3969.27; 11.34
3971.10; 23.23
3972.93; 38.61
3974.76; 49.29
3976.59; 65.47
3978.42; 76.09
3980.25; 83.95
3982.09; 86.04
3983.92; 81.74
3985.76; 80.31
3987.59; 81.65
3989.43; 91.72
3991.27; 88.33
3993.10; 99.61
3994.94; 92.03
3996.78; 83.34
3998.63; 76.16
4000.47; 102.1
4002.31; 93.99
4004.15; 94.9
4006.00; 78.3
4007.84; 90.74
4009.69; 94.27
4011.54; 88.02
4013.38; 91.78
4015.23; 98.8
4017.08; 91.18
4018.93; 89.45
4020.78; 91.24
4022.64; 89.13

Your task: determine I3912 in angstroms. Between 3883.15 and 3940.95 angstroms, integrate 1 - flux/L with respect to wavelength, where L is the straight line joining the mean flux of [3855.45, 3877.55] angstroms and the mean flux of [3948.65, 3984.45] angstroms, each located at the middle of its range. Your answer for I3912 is 5.5 angstroms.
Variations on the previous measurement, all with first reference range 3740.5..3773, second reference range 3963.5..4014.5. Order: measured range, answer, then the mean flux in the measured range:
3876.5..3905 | 1.4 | 66.6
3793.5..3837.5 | 3.4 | 61.5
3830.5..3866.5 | 3.0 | 62.5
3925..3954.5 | 9.3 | 49.5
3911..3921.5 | -0.5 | 74.4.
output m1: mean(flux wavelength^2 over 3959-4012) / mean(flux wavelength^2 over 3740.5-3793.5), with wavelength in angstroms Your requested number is 1.2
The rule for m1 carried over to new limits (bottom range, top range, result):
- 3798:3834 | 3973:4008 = 1.43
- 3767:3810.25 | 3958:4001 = 1.05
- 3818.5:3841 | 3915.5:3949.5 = 1.06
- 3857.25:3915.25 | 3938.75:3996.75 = 1.02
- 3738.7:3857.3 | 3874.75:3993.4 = 1.02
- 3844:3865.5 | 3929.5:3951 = 0.65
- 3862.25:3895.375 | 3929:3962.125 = 0.84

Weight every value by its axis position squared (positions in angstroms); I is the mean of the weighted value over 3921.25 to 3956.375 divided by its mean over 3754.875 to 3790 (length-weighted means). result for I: 0.78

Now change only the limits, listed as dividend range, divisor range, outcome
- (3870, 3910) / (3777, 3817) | 0.97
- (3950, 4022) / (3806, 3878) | 1.28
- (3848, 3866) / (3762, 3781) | 1.05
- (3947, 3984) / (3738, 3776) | 1.06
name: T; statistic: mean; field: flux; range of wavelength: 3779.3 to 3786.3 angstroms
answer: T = 90.5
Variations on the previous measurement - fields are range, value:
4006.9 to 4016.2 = 92.7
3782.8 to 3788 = 86.1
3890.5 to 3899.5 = 71.2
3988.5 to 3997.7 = 91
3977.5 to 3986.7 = 81.6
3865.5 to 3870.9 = 74.9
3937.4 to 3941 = 38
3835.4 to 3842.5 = 43.3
